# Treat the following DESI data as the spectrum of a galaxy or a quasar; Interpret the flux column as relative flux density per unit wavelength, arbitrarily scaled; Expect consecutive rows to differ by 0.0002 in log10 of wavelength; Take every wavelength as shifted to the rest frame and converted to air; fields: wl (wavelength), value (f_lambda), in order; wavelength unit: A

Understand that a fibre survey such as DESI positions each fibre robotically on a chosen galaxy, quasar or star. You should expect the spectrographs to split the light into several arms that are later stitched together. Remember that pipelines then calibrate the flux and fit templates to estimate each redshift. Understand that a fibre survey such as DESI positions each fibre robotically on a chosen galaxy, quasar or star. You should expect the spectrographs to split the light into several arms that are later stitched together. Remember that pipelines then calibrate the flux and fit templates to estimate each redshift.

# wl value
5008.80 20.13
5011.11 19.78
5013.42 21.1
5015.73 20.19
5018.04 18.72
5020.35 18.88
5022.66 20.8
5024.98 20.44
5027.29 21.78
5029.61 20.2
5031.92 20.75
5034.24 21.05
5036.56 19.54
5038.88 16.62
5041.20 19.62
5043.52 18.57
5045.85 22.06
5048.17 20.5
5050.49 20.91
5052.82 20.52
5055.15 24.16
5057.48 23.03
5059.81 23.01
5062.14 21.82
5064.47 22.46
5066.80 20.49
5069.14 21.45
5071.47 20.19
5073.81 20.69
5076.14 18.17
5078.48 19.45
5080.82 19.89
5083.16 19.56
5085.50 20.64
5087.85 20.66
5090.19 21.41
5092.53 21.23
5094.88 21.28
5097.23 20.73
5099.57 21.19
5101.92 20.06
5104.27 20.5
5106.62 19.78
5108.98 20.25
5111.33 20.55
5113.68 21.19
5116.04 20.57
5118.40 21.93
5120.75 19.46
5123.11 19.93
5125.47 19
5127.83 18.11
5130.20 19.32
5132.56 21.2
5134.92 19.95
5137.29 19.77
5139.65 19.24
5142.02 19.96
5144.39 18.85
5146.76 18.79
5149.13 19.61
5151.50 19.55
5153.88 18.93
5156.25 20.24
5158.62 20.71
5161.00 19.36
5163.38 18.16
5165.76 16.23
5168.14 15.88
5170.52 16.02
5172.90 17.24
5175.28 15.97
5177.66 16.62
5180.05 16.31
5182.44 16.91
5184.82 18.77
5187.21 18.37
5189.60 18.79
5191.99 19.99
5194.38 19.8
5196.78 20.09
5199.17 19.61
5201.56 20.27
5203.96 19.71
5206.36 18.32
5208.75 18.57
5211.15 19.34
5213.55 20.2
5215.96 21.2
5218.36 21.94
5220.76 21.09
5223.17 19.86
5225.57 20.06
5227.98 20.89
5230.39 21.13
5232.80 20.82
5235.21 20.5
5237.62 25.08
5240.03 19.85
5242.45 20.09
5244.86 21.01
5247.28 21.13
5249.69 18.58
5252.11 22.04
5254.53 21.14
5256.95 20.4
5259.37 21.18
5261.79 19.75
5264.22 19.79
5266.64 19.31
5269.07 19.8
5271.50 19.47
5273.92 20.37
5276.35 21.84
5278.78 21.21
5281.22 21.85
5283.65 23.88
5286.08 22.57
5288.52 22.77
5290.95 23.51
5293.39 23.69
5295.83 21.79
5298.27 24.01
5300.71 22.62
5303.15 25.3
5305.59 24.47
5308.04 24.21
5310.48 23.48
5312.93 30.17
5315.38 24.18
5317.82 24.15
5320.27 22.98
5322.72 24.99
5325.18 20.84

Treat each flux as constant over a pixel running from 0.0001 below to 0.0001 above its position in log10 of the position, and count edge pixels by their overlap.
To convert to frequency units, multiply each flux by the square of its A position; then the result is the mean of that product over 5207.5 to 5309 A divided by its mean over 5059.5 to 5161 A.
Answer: 1.1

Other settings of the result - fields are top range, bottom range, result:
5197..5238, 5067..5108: 1.05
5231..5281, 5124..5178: 1.15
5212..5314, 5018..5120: 1.14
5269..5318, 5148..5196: 1.34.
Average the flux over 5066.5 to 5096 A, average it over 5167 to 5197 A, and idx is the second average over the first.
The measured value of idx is 0.87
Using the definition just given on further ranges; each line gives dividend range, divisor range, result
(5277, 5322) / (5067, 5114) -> 1.16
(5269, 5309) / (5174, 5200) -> 1.24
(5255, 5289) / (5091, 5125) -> 1.02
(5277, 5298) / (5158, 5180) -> 1.32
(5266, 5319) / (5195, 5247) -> 1.12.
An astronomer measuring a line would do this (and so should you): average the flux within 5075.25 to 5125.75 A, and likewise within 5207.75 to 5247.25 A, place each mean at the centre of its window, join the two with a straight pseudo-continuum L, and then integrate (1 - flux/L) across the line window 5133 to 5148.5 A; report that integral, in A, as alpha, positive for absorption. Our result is 0.7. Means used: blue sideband 20.4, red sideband 20.7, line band 19.5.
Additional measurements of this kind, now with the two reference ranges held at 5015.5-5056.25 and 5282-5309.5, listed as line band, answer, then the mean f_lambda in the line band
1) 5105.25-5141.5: 2.3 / 20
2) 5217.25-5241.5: 1.7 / 21.1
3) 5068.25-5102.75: 0.8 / 20.4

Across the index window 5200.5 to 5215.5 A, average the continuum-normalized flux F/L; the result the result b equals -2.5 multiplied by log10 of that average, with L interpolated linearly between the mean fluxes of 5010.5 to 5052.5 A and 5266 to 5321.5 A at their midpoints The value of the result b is 0.13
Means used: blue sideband 20.1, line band 19.5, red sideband 23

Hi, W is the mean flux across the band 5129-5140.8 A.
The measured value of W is 19.9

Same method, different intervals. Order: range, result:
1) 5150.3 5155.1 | 19.2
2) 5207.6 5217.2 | 19.8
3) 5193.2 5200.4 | 19.8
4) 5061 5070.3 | 21.6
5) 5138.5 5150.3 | 19.3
